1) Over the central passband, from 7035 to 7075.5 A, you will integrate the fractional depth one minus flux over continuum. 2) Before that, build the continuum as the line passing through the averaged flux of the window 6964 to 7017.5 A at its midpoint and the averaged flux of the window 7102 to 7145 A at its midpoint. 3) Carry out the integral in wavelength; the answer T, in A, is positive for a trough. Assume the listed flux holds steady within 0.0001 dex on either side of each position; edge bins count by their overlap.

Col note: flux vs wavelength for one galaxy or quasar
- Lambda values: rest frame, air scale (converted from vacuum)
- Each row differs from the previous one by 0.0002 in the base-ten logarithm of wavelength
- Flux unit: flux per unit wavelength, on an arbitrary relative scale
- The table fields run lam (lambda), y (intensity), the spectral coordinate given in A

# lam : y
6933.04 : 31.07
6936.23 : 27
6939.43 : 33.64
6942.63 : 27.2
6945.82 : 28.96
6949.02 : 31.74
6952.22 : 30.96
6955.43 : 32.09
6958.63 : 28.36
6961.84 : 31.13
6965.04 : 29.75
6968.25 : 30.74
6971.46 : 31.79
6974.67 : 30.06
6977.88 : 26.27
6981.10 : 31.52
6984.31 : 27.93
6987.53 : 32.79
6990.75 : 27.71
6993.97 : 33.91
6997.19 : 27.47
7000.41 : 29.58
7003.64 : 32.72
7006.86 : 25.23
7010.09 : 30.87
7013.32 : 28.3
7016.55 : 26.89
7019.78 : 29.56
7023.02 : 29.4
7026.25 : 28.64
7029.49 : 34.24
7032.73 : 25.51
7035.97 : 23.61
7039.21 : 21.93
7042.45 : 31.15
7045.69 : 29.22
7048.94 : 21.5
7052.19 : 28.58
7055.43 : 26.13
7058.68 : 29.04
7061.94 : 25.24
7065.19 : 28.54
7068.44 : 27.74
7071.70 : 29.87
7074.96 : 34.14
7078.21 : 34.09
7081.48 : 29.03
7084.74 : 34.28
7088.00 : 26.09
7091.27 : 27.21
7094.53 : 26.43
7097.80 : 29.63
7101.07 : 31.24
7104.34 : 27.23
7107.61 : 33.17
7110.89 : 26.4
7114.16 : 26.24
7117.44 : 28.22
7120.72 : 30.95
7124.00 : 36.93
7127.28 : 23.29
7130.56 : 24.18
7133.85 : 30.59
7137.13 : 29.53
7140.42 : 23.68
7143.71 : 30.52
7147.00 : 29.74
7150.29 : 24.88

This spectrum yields 2.5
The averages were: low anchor 29.7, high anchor 28.6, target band 27.3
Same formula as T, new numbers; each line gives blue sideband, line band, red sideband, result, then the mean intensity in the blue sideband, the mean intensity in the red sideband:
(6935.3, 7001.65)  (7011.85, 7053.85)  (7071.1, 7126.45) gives 3.4 A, 30.1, 30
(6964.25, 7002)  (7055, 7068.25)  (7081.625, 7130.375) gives 0.9 A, 30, 28.9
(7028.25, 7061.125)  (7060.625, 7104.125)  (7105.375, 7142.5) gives -2.8 A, 27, 28.5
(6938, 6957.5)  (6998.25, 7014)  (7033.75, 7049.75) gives -1.0 A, 30.7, 25.7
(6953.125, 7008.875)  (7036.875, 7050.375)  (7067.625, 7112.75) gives 1.8 A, 30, 29.8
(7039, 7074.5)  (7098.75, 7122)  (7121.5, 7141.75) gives -0.8 A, 27.6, 28.2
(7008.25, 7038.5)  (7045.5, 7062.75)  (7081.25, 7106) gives 1.3 A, 28.3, 28.9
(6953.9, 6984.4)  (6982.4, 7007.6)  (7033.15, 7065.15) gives -0.9 A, 30.1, 26.4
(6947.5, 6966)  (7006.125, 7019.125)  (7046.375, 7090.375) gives 0.7 A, 30.7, 28.8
